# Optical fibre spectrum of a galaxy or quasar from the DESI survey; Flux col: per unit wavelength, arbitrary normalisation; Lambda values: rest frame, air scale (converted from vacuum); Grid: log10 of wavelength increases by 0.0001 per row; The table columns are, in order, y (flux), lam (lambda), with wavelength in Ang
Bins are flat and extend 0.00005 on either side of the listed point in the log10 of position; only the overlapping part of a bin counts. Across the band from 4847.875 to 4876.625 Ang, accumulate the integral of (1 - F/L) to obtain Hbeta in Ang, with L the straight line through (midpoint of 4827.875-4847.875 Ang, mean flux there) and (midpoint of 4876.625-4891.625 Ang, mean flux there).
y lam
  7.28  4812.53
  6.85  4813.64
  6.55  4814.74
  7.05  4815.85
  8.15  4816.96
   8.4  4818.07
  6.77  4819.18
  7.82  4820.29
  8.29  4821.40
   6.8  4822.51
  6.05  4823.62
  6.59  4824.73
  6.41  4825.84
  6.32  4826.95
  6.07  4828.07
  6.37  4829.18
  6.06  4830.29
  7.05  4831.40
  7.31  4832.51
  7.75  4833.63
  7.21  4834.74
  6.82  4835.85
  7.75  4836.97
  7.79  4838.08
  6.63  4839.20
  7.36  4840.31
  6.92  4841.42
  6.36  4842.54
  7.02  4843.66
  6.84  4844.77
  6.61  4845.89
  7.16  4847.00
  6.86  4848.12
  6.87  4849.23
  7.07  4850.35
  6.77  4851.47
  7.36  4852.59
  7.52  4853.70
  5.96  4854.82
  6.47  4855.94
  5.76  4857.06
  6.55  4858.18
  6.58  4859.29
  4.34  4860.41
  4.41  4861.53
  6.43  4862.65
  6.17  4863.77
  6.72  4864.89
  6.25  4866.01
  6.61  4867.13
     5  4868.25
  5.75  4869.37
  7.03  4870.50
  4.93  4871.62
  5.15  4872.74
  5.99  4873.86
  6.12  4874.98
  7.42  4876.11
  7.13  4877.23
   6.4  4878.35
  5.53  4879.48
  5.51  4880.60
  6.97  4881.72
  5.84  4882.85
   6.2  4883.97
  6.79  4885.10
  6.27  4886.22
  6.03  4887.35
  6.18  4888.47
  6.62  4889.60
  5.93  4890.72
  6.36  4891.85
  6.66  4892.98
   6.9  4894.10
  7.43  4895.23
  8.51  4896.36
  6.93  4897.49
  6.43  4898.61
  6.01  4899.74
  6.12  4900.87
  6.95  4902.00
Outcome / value 1.6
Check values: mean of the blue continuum 6.96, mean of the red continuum 6.27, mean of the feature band 6.22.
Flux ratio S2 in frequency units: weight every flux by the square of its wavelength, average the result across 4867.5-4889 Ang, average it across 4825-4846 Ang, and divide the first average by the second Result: 0.91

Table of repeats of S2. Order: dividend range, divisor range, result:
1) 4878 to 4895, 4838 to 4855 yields 0.92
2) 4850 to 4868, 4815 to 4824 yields 0.86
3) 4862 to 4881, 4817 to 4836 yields 0.89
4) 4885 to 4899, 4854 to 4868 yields 1.13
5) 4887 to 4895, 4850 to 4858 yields 0.98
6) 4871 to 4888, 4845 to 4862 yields 0.97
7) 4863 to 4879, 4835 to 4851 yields 0.89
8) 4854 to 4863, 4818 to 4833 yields 0.87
